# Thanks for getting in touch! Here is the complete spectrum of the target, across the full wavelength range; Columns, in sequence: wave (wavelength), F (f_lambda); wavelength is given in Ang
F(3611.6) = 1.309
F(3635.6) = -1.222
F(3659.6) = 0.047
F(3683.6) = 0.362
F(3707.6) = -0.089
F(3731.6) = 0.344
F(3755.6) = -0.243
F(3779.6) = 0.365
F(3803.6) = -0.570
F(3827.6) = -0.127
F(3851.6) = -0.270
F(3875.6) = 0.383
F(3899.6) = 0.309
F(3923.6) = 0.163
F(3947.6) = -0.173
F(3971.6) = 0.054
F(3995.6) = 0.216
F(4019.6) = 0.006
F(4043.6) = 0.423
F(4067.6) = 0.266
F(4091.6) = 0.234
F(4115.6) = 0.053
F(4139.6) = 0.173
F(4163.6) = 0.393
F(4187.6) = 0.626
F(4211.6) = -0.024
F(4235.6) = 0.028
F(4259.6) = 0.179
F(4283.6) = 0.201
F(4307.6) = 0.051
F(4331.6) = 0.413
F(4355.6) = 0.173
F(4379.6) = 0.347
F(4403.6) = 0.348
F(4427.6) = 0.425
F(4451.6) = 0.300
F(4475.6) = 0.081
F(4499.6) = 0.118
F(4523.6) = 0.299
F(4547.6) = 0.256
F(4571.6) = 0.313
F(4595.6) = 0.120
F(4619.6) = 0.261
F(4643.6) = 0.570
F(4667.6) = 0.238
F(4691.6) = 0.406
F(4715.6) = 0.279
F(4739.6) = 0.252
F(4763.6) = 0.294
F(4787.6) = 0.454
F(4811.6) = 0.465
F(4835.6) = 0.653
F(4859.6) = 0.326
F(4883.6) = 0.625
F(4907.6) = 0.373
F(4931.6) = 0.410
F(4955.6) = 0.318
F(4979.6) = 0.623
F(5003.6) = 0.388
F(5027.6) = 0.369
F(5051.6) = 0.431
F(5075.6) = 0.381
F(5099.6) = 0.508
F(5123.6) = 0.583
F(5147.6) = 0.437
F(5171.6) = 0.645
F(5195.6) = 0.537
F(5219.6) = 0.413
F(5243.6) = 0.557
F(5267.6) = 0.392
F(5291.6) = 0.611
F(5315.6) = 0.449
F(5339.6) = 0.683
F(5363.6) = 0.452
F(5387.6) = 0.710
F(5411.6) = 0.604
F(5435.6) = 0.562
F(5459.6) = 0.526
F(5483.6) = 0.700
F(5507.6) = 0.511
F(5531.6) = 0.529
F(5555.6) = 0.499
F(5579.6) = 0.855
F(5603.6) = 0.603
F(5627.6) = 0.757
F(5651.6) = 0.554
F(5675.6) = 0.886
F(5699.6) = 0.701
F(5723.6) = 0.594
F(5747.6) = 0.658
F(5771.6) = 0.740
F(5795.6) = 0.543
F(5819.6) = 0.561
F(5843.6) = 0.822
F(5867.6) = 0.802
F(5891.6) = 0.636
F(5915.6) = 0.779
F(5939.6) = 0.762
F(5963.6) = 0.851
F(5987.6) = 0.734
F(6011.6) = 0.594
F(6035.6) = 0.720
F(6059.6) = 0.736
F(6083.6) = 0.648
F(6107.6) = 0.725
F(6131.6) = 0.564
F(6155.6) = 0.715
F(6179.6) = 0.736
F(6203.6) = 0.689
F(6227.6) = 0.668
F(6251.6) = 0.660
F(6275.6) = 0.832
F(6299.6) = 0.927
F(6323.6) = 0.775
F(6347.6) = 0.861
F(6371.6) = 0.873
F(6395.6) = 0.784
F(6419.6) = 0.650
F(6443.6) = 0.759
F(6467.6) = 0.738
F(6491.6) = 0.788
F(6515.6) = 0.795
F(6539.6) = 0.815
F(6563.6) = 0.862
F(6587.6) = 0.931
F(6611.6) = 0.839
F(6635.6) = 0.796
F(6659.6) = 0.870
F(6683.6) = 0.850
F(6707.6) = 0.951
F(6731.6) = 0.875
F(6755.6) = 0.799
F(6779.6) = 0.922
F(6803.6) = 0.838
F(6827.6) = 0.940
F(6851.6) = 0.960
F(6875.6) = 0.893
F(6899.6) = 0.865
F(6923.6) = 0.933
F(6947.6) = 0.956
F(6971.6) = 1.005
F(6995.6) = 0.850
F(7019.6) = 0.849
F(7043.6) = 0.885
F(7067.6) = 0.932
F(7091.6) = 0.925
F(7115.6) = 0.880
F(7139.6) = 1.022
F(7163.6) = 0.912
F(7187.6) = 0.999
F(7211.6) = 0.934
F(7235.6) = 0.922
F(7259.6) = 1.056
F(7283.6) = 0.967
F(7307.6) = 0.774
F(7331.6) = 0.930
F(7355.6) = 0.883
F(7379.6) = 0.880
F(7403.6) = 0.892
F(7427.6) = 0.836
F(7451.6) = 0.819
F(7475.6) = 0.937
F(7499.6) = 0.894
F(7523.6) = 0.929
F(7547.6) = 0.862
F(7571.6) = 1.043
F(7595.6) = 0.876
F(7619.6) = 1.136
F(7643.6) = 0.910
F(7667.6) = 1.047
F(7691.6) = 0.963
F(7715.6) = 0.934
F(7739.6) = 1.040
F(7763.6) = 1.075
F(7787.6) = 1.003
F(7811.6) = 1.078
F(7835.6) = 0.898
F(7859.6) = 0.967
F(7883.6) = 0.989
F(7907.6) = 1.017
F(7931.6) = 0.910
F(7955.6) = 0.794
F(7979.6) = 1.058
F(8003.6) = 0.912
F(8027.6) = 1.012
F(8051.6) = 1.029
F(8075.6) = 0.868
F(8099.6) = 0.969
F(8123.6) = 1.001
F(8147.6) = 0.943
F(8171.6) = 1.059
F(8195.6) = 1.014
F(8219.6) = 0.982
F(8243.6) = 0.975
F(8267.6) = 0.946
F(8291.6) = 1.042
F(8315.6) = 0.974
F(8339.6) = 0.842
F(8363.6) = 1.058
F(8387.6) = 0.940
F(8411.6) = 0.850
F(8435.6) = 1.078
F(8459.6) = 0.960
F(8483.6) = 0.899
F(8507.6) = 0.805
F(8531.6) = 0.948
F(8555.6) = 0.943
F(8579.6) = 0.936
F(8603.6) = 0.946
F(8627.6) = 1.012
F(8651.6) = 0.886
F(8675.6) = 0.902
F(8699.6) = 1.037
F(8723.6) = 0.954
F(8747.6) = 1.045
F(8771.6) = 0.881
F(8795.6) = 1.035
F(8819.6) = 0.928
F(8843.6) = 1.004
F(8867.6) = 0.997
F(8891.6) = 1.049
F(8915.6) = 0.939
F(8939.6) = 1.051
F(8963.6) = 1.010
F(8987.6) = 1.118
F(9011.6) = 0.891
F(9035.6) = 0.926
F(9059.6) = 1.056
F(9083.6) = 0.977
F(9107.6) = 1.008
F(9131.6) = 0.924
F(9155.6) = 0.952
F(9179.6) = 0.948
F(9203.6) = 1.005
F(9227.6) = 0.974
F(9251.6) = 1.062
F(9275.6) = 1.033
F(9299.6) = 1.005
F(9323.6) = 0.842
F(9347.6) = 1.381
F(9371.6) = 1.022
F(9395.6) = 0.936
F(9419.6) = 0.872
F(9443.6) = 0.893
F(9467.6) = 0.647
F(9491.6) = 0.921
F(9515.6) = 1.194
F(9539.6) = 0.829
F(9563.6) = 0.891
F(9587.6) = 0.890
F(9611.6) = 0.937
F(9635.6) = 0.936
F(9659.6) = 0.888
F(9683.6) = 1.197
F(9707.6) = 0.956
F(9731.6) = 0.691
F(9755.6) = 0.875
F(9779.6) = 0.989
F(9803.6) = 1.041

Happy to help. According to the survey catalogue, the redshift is 0.19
